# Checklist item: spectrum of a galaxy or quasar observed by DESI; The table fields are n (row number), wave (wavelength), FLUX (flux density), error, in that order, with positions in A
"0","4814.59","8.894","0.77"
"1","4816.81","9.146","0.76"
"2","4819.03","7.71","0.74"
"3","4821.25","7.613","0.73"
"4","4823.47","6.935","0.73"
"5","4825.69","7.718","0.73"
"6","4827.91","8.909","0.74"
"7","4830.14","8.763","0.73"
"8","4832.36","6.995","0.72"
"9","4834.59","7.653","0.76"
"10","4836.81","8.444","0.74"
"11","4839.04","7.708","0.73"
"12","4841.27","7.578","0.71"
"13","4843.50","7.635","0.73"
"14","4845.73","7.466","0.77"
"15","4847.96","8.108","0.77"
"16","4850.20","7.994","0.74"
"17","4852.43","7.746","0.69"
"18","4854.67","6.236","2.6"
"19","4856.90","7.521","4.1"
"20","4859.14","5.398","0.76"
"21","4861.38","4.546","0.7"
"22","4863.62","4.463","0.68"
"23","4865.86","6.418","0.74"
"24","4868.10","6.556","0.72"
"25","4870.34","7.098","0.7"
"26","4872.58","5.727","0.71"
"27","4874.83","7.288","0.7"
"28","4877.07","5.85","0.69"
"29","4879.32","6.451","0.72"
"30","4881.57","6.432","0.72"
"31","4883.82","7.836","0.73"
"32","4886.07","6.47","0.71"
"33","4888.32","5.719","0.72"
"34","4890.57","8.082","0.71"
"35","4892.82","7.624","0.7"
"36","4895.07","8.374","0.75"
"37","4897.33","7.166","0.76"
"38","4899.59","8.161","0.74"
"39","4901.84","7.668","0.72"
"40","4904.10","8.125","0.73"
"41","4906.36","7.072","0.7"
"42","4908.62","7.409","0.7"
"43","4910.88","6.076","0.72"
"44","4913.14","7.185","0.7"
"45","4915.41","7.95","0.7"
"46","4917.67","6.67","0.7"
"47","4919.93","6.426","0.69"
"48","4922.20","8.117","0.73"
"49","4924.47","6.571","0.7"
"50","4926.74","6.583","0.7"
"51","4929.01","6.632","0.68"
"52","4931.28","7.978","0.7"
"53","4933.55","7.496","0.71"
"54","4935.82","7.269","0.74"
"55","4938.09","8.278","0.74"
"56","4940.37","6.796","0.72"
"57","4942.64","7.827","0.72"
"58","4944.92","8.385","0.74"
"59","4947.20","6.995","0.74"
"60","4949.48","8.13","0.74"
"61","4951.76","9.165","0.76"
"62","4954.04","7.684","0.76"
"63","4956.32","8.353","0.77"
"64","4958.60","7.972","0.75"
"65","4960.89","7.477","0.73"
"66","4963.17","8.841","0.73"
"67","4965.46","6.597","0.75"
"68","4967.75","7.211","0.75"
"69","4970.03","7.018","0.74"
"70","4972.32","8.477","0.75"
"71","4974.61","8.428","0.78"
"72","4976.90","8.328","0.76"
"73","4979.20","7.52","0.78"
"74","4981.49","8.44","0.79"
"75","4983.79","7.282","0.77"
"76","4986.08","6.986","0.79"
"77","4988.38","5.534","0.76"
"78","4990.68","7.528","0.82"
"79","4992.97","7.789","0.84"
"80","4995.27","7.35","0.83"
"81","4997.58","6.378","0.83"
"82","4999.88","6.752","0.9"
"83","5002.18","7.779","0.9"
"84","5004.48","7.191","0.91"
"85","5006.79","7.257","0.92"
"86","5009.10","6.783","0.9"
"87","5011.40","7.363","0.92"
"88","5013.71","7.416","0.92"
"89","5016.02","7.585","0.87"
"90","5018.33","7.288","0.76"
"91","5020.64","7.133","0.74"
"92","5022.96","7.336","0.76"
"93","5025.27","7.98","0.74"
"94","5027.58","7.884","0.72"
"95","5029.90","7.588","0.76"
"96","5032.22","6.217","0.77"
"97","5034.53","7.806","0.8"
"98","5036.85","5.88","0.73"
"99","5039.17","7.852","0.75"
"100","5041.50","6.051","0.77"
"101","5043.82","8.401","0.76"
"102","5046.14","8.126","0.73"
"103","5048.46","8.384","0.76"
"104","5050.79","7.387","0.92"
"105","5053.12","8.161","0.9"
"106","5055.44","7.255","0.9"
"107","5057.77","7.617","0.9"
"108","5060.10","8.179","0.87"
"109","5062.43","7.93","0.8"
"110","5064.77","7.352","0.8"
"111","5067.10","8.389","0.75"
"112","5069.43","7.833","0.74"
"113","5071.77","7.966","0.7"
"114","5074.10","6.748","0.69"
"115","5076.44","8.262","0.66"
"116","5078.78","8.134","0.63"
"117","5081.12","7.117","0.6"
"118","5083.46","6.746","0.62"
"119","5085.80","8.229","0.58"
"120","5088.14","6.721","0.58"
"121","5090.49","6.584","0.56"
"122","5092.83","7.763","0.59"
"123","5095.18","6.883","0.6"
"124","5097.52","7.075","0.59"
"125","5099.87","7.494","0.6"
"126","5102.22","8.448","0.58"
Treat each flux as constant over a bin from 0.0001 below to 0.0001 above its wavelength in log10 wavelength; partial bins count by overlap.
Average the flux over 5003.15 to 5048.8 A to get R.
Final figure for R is 7.36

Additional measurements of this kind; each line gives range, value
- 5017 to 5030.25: 7.53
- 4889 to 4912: 7.54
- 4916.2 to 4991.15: 7.55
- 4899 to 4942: 7.28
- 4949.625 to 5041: 7.47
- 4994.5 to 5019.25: 7.19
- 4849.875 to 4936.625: 6.92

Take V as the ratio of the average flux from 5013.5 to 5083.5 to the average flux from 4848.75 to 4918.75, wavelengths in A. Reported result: 1.1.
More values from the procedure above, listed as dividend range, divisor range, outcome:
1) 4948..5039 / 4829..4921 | 1.06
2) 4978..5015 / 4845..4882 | 1.10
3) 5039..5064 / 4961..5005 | 1.04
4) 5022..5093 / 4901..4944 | 1.04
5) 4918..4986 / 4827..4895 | 1.09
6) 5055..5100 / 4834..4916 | 1.07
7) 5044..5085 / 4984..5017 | 1.09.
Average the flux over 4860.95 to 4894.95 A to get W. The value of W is 6.54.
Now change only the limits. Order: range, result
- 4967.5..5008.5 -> 7.4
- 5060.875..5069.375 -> 7.9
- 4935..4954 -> 7.85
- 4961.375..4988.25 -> 7.65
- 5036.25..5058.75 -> 7.55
